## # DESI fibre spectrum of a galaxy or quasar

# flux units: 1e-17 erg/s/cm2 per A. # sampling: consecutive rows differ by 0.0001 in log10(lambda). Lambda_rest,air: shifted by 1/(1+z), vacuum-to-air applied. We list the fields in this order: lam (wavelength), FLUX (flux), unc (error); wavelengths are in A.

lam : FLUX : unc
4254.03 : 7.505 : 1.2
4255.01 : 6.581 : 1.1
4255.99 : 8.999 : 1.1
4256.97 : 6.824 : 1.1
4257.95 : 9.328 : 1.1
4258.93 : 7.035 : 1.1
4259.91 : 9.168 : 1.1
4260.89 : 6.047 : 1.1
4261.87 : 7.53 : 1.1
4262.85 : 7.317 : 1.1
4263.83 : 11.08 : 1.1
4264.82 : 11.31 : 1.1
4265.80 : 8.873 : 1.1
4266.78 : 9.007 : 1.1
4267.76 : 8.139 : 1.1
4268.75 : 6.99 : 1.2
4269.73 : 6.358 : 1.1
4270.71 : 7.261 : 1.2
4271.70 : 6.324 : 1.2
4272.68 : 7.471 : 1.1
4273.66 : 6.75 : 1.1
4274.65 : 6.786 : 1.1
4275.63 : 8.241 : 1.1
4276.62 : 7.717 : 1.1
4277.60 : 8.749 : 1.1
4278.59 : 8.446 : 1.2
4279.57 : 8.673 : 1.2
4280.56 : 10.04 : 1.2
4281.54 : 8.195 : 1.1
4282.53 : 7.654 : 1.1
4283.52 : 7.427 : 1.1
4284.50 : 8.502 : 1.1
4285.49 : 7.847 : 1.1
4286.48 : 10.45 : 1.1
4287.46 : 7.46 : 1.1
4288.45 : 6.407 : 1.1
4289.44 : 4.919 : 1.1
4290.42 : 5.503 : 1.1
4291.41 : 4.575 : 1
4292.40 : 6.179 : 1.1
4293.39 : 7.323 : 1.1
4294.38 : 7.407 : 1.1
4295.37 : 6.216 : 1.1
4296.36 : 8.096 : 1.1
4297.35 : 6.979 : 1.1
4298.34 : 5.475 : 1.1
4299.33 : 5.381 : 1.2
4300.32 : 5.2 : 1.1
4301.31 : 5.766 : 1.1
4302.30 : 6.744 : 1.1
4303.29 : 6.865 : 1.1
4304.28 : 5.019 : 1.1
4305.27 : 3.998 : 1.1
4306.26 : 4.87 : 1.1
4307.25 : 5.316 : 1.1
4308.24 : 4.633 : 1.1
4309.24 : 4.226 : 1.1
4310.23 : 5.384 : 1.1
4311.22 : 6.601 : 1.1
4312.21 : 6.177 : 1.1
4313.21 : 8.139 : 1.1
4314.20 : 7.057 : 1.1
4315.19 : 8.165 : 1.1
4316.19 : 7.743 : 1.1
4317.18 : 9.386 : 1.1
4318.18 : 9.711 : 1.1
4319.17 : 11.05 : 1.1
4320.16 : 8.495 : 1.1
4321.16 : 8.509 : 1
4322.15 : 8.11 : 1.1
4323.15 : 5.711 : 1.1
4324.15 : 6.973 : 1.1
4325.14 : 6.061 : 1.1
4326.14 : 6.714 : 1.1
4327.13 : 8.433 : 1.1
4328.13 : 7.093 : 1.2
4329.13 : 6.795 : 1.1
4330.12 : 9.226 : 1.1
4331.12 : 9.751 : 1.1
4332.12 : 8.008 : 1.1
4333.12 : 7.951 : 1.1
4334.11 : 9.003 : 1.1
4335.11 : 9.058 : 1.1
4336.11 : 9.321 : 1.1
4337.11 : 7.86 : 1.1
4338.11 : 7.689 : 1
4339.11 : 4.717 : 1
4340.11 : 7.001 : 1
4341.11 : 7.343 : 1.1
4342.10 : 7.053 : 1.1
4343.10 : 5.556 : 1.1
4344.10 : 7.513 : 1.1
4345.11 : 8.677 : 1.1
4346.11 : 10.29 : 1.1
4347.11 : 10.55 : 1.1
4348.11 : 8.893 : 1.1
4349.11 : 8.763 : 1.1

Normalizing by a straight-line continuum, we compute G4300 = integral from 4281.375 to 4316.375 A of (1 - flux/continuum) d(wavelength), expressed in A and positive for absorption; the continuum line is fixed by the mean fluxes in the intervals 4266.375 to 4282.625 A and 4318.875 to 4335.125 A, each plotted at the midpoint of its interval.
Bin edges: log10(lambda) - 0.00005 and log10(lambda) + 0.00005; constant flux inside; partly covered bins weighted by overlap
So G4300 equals 6.3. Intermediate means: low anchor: 7.81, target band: 6.47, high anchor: 7.99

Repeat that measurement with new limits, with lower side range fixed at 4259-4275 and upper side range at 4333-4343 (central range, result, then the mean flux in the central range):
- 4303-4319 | 2.4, 6.55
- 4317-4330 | -0.4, 7.93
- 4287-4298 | 1.9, 6.44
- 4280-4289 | -0.4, 8.2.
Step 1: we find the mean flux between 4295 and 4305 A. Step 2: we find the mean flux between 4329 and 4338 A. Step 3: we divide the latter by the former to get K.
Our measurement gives 1.40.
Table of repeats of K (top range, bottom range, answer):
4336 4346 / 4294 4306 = 1.21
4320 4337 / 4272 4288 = 0.98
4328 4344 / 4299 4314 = 1.37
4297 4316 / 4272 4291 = 0.77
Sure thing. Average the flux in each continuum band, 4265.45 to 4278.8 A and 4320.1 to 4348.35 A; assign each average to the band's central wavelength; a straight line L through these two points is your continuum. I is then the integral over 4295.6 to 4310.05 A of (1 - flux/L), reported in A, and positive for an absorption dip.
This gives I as 3.95 A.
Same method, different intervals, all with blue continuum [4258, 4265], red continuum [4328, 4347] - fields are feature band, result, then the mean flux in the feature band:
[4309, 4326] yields 1.1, 7.53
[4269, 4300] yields 3.9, 7.24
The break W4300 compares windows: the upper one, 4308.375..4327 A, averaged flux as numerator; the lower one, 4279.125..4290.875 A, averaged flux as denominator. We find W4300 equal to 1.0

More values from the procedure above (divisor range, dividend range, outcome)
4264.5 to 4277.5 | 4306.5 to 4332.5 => 0.95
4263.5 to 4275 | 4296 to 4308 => 0.72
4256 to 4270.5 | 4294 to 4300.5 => 0.78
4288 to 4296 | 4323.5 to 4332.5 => 1.25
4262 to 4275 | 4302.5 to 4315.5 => 0.74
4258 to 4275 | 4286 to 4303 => 0.82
